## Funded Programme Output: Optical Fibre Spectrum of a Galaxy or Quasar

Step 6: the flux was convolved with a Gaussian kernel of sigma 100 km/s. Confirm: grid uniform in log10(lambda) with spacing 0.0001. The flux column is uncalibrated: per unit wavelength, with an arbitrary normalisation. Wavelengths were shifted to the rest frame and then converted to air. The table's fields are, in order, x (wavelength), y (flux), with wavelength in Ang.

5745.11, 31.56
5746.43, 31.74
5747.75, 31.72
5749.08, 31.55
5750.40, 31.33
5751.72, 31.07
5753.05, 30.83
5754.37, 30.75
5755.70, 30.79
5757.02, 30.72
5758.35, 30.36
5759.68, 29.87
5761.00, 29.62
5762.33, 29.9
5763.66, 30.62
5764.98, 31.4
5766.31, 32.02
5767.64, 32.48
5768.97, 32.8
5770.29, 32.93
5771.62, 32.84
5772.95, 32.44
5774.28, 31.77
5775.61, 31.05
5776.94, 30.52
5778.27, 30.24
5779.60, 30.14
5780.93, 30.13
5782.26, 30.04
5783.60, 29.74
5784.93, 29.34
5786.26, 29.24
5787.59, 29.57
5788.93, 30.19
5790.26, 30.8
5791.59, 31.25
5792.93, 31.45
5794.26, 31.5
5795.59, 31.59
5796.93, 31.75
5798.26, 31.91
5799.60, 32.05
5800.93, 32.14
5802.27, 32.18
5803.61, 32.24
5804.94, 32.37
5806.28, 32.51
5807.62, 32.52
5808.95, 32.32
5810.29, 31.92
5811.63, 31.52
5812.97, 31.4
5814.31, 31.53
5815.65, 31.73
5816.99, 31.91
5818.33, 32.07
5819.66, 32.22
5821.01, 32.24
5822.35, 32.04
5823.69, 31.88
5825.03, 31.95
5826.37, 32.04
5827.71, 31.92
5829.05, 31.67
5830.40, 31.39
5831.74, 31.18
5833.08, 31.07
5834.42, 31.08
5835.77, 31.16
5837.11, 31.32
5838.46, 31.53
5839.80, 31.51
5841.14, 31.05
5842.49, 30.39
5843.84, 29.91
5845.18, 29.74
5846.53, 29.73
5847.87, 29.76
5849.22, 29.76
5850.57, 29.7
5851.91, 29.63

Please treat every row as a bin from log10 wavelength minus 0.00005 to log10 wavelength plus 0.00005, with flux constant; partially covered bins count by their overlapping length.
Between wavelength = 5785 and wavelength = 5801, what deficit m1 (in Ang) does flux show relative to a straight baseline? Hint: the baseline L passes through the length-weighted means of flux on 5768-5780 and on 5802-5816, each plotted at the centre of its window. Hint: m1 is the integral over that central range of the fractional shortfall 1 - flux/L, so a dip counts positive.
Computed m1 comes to 0.4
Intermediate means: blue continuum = 31.7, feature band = 31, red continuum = 32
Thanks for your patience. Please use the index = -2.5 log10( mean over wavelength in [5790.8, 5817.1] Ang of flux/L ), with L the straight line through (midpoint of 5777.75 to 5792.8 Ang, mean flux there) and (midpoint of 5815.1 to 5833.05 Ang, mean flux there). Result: -0.03 mag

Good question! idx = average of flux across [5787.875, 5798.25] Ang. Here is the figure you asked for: 31.2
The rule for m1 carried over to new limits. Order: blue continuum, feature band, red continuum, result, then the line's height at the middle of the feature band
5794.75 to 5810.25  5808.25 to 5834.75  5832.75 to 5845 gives -0.2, 31.5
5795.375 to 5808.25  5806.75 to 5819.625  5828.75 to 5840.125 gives 0.0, 31.8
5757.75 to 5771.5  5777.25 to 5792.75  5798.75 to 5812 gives 0.8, 31.7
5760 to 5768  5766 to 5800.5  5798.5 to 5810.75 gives 0.4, 31.5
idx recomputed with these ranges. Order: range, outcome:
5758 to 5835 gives 31.4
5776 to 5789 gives 29.9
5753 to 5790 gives 30.8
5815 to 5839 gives 31.7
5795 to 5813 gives 32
